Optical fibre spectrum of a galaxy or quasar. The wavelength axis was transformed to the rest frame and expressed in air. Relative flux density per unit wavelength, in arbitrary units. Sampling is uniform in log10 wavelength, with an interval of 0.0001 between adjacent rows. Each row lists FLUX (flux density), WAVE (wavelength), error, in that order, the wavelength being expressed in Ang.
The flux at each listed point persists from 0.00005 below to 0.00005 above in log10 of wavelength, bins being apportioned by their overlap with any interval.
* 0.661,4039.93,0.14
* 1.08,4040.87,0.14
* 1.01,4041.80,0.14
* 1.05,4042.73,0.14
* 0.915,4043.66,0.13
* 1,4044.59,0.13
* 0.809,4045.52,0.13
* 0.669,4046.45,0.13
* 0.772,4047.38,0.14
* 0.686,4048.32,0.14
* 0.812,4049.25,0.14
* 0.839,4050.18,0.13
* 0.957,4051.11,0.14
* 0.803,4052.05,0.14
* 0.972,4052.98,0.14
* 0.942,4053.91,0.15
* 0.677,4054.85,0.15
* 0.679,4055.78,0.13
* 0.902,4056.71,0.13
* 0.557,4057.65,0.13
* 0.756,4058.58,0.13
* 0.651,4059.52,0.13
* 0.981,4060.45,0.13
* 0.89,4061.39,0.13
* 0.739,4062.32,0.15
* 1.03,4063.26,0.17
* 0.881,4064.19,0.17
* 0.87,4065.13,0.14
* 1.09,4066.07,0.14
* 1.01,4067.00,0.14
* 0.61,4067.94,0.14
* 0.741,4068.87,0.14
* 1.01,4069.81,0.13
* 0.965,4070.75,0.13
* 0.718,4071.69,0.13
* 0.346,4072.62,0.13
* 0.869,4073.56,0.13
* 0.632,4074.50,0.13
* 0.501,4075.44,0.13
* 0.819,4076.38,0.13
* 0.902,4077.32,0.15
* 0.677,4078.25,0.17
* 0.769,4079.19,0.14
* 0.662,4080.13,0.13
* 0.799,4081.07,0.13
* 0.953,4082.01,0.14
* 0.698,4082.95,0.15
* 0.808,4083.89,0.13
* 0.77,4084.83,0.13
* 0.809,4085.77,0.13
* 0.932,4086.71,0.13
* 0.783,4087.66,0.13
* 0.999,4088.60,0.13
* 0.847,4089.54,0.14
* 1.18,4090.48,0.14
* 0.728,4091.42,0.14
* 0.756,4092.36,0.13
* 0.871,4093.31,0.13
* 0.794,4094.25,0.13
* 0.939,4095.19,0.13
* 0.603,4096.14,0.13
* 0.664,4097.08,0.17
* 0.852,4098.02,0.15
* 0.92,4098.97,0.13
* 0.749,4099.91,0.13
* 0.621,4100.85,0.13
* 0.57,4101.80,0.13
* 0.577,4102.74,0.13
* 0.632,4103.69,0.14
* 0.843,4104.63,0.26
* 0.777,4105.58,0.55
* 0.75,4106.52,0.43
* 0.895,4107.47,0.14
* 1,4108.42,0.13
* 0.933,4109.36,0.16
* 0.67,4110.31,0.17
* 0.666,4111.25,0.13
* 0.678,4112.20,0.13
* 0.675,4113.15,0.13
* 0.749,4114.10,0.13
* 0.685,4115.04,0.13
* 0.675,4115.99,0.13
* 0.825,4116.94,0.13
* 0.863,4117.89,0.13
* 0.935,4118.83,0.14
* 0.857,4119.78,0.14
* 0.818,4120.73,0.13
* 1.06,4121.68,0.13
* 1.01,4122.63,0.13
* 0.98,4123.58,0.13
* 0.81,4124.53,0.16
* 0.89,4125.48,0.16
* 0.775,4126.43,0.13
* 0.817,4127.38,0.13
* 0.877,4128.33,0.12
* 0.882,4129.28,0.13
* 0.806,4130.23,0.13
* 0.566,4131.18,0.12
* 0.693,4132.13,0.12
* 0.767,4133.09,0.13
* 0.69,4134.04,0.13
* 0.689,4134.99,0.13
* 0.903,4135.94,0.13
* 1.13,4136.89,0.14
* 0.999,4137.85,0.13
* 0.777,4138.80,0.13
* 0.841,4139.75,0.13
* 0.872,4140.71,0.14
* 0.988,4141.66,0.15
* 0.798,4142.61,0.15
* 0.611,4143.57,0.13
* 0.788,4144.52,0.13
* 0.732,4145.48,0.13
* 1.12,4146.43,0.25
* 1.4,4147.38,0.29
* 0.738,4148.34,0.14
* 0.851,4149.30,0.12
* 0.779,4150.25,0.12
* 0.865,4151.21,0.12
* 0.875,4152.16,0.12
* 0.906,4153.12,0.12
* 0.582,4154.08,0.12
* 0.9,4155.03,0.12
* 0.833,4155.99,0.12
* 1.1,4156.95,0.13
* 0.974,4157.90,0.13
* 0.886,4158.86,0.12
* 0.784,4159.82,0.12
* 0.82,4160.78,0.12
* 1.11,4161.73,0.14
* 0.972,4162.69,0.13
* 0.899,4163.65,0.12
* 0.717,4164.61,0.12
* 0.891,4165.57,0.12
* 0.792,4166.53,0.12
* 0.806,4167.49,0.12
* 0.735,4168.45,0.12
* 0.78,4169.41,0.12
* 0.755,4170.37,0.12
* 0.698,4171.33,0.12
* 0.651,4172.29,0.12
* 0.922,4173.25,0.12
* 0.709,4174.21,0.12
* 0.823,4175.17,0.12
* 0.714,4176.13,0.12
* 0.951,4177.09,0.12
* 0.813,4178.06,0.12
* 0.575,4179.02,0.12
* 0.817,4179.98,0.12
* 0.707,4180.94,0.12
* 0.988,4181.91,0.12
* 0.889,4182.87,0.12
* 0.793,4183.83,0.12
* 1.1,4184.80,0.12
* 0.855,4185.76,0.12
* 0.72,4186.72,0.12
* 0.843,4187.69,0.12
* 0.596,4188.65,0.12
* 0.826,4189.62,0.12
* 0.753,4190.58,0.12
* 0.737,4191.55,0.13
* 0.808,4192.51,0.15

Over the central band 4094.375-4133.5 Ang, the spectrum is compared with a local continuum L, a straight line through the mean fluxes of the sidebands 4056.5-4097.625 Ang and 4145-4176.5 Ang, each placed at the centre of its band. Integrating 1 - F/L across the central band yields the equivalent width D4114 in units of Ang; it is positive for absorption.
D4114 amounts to 1.8 Ang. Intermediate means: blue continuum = 0.807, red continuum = 0.853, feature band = 0.789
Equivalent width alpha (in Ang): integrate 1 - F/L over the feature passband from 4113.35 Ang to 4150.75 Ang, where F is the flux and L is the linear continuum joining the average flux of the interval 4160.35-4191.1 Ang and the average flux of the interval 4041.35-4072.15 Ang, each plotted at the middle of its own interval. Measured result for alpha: -0.9 Ang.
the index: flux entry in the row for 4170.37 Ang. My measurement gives 0.755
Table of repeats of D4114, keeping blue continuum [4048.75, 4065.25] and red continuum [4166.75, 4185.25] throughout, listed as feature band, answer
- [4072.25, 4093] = 0.9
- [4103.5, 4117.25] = 0.9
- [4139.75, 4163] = -2.3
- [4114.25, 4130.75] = -0.8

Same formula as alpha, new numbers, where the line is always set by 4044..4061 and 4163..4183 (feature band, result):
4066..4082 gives 0.7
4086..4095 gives -0.9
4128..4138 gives -0.2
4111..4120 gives 0.4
